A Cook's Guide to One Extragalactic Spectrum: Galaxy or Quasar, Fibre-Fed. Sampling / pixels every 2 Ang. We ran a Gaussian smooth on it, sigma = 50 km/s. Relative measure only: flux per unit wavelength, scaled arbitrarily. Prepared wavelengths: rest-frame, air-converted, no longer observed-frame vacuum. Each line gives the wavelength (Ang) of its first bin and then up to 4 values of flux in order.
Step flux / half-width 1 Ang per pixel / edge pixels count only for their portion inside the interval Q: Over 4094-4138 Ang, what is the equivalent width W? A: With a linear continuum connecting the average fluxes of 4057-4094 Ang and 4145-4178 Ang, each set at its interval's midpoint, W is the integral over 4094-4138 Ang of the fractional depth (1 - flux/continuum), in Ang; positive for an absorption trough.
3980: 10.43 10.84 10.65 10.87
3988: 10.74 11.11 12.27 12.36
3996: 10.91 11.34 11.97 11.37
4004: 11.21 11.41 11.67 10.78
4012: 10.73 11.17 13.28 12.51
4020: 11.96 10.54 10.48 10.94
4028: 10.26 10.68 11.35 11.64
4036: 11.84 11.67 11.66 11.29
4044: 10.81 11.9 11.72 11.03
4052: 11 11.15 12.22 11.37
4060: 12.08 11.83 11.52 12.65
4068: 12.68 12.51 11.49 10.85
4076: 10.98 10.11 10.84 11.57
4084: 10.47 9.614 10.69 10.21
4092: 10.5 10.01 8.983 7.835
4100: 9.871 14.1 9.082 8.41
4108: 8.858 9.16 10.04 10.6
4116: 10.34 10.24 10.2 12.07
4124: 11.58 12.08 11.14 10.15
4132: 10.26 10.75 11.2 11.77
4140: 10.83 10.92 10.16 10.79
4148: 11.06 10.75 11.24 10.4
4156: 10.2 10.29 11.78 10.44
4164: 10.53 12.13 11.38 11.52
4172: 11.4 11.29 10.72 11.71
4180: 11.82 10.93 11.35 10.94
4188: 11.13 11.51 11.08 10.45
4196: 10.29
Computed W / 3.0 Ang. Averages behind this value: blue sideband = 11.2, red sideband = 11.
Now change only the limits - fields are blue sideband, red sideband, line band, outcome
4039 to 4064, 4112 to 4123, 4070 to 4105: 1.7 Ang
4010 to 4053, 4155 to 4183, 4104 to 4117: 2.0 Ang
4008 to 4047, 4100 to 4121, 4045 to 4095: -2.5 Ang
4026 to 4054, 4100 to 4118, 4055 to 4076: -2.0 Ang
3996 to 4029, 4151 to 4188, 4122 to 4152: 0.4 Ang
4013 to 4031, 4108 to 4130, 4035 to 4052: -0.5 Ang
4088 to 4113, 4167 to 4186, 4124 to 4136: -0.7 Ang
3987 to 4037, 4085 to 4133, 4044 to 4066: -1.5 Ang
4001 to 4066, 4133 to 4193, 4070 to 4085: 0.4 Ang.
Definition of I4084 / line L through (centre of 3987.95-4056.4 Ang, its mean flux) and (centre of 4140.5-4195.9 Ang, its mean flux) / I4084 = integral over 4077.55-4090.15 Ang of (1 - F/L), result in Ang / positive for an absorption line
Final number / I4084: 0.8 Ang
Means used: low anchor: 11.4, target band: 10.5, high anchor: 11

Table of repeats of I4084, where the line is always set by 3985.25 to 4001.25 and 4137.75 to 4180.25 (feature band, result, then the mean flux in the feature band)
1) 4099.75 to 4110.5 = 1.2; 9.95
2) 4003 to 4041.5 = 0.1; 11.4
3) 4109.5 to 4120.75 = 1.0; 10.1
